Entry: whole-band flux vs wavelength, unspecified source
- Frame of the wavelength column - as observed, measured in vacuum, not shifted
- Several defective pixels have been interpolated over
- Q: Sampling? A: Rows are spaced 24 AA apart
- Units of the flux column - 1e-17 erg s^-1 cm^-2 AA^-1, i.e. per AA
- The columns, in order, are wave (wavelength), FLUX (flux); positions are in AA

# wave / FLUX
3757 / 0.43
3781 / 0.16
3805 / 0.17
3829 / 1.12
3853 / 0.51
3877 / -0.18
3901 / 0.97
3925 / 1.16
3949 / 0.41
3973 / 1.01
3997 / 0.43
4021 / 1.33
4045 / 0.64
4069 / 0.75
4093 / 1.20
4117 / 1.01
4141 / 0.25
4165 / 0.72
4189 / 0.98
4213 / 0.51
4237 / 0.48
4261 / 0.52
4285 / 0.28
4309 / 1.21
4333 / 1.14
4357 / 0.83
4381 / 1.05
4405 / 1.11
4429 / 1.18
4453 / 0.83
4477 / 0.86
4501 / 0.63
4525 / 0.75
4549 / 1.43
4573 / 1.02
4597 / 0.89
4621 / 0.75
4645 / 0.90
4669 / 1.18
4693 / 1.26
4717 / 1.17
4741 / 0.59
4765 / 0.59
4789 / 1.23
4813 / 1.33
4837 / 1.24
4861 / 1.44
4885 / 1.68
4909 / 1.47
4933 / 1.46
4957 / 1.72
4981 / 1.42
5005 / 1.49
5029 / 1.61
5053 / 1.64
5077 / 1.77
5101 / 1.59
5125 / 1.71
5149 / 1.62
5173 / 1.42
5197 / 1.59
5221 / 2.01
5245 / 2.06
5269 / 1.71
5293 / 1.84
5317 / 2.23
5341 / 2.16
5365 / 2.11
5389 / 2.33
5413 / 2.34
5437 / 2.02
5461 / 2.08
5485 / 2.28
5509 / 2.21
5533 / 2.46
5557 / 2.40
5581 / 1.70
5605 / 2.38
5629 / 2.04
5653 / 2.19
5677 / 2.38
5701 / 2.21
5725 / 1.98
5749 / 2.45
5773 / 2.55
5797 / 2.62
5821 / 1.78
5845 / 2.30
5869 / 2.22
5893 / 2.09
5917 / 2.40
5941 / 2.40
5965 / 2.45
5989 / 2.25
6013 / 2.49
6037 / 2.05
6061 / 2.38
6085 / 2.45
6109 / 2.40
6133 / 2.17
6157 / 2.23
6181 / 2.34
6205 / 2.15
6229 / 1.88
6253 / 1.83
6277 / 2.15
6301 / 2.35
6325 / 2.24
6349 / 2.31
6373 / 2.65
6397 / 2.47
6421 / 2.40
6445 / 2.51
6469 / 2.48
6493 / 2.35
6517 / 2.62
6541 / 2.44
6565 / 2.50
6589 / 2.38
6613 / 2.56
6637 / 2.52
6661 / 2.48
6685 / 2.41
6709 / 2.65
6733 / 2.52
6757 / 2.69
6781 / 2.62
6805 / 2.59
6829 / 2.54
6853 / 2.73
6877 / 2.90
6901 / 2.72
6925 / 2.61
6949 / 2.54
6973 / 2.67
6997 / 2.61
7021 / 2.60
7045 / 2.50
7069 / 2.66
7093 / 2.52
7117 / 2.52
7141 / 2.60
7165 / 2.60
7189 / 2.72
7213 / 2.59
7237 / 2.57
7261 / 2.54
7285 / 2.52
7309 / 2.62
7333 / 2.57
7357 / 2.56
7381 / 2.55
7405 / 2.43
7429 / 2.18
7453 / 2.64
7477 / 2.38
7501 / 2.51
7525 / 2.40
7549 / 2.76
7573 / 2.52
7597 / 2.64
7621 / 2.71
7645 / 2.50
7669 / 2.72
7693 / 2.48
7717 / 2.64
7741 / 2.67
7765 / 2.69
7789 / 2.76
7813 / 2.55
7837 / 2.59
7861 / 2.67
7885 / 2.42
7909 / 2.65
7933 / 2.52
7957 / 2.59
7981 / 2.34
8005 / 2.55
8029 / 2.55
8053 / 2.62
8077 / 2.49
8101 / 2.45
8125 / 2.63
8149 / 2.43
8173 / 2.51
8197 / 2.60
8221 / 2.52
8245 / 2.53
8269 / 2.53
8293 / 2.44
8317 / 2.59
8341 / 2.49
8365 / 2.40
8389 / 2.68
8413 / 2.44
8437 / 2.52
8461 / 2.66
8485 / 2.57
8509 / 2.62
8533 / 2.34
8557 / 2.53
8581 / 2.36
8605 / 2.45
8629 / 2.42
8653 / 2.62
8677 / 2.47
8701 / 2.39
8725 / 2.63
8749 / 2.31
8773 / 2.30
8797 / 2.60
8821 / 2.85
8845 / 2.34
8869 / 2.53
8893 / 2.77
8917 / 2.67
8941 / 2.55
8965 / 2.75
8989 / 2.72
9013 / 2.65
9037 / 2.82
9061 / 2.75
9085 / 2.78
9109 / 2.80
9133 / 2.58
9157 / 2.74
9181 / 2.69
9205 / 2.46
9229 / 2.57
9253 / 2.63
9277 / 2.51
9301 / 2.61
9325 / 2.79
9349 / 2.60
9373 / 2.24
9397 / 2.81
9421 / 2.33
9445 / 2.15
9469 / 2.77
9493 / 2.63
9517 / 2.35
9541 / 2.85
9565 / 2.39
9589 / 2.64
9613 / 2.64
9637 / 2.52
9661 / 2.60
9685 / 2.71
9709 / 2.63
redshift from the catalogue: 0.202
